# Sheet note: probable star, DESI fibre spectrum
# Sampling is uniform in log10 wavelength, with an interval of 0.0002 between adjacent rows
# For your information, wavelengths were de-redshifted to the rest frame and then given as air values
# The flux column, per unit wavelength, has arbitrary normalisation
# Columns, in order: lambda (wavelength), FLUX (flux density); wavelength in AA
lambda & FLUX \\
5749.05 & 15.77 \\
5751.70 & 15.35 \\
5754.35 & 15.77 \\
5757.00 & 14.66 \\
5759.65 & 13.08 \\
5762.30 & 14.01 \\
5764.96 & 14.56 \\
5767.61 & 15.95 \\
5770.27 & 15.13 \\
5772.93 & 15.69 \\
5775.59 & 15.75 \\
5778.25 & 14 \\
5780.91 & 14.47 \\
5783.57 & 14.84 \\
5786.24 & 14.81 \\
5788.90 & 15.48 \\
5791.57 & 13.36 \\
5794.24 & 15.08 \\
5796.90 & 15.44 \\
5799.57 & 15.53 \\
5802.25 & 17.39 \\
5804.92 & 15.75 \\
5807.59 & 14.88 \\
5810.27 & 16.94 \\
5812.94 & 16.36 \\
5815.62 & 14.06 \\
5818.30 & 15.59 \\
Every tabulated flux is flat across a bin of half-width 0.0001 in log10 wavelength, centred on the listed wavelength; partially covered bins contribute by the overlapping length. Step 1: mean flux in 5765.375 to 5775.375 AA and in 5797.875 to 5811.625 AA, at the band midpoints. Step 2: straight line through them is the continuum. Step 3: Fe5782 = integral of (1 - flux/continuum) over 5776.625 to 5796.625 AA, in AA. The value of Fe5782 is 1.4 AA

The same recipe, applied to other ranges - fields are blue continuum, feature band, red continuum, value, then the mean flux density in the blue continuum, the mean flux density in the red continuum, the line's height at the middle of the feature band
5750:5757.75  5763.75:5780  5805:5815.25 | 0.34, 15.3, 15.8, 15.5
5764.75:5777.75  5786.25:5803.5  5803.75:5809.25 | 0.08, 15.4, 15.4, 15.4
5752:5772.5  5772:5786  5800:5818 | 0.24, 14.8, 15.9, 15.2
